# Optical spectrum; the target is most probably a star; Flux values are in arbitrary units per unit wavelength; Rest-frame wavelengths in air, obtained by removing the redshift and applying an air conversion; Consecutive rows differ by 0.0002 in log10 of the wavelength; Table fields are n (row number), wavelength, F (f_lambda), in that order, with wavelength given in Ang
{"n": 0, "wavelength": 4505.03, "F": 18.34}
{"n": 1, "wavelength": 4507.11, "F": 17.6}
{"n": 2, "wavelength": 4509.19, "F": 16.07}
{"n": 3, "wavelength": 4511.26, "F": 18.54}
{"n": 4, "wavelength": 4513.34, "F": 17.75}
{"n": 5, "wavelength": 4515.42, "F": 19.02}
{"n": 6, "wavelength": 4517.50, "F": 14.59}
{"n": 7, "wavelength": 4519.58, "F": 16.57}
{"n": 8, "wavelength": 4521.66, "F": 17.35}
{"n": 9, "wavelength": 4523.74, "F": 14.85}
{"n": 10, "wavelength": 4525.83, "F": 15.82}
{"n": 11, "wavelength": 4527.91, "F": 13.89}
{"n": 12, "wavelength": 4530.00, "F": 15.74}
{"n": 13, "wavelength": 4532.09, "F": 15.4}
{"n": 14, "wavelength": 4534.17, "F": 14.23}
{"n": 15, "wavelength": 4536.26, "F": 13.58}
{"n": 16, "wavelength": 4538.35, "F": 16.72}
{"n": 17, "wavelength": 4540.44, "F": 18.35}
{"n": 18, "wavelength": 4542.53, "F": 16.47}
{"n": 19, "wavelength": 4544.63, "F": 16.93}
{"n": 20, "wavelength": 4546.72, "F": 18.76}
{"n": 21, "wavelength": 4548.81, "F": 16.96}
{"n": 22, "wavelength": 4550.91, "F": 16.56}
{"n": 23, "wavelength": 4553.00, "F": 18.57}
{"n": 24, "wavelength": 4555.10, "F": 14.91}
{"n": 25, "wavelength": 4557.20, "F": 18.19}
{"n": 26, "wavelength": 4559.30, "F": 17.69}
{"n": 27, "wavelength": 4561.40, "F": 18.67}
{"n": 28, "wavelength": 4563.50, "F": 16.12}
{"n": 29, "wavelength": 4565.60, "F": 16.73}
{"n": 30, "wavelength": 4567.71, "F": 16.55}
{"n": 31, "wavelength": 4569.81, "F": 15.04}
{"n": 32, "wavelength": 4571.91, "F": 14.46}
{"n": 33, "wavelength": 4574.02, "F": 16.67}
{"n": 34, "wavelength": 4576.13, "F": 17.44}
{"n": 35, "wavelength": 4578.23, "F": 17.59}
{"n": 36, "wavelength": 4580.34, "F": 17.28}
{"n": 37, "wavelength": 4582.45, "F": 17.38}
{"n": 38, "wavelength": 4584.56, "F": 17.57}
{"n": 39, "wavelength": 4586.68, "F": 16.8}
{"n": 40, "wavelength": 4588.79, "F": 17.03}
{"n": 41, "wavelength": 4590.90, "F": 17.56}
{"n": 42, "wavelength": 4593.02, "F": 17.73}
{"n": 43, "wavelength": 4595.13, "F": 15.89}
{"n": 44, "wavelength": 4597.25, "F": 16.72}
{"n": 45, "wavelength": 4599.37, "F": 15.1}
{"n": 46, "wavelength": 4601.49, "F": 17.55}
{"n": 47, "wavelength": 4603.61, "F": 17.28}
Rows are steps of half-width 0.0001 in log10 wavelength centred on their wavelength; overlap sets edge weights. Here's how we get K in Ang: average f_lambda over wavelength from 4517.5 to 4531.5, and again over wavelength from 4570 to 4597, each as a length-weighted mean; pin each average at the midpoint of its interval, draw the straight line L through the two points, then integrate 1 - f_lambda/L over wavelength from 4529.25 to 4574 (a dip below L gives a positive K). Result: -0.90 Ang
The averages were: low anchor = 15.6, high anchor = 16.9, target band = 16.5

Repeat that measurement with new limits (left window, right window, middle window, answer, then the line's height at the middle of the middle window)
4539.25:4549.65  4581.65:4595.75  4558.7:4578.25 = 0.8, 17.3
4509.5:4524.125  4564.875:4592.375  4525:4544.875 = 1.5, 16.9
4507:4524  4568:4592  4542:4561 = -0.5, 16.9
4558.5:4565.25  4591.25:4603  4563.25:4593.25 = 0.5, 17.1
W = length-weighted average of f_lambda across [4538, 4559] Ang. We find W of 17.3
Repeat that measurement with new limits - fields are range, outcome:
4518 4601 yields 16.6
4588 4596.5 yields 17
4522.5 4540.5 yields 15.3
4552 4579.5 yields 16.8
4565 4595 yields 16.8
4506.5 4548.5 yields 16.4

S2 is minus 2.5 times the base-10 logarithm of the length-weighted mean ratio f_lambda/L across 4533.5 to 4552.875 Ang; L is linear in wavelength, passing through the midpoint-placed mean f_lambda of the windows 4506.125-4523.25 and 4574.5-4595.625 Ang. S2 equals 0.03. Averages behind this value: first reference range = 17.1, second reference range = 17.2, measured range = 16.7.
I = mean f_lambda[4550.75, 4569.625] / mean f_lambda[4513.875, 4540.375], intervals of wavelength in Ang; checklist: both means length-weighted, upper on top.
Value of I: 1.08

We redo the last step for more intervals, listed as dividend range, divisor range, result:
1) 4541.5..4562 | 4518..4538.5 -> 1.13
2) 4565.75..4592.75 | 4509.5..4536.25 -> 1.05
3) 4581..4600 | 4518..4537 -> 1.11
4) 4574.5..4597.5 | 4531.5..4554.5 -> 1.04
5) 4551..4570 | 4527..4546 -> 1.08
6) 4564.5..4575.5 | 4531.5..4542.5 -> 1.01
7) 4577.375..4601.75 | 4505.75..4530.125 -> 1.03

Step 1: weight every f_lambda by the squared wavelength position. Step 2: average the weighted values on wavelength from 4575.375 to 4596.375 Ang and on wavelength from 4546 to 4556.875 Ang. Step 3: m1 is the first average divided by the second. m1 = 1.0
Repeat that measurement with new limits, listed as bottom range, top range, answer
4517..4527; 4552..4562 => 1.12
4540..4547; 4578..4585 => 1.02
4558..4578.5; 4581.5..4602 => 1.02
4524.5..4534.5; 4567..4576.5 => 1.08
